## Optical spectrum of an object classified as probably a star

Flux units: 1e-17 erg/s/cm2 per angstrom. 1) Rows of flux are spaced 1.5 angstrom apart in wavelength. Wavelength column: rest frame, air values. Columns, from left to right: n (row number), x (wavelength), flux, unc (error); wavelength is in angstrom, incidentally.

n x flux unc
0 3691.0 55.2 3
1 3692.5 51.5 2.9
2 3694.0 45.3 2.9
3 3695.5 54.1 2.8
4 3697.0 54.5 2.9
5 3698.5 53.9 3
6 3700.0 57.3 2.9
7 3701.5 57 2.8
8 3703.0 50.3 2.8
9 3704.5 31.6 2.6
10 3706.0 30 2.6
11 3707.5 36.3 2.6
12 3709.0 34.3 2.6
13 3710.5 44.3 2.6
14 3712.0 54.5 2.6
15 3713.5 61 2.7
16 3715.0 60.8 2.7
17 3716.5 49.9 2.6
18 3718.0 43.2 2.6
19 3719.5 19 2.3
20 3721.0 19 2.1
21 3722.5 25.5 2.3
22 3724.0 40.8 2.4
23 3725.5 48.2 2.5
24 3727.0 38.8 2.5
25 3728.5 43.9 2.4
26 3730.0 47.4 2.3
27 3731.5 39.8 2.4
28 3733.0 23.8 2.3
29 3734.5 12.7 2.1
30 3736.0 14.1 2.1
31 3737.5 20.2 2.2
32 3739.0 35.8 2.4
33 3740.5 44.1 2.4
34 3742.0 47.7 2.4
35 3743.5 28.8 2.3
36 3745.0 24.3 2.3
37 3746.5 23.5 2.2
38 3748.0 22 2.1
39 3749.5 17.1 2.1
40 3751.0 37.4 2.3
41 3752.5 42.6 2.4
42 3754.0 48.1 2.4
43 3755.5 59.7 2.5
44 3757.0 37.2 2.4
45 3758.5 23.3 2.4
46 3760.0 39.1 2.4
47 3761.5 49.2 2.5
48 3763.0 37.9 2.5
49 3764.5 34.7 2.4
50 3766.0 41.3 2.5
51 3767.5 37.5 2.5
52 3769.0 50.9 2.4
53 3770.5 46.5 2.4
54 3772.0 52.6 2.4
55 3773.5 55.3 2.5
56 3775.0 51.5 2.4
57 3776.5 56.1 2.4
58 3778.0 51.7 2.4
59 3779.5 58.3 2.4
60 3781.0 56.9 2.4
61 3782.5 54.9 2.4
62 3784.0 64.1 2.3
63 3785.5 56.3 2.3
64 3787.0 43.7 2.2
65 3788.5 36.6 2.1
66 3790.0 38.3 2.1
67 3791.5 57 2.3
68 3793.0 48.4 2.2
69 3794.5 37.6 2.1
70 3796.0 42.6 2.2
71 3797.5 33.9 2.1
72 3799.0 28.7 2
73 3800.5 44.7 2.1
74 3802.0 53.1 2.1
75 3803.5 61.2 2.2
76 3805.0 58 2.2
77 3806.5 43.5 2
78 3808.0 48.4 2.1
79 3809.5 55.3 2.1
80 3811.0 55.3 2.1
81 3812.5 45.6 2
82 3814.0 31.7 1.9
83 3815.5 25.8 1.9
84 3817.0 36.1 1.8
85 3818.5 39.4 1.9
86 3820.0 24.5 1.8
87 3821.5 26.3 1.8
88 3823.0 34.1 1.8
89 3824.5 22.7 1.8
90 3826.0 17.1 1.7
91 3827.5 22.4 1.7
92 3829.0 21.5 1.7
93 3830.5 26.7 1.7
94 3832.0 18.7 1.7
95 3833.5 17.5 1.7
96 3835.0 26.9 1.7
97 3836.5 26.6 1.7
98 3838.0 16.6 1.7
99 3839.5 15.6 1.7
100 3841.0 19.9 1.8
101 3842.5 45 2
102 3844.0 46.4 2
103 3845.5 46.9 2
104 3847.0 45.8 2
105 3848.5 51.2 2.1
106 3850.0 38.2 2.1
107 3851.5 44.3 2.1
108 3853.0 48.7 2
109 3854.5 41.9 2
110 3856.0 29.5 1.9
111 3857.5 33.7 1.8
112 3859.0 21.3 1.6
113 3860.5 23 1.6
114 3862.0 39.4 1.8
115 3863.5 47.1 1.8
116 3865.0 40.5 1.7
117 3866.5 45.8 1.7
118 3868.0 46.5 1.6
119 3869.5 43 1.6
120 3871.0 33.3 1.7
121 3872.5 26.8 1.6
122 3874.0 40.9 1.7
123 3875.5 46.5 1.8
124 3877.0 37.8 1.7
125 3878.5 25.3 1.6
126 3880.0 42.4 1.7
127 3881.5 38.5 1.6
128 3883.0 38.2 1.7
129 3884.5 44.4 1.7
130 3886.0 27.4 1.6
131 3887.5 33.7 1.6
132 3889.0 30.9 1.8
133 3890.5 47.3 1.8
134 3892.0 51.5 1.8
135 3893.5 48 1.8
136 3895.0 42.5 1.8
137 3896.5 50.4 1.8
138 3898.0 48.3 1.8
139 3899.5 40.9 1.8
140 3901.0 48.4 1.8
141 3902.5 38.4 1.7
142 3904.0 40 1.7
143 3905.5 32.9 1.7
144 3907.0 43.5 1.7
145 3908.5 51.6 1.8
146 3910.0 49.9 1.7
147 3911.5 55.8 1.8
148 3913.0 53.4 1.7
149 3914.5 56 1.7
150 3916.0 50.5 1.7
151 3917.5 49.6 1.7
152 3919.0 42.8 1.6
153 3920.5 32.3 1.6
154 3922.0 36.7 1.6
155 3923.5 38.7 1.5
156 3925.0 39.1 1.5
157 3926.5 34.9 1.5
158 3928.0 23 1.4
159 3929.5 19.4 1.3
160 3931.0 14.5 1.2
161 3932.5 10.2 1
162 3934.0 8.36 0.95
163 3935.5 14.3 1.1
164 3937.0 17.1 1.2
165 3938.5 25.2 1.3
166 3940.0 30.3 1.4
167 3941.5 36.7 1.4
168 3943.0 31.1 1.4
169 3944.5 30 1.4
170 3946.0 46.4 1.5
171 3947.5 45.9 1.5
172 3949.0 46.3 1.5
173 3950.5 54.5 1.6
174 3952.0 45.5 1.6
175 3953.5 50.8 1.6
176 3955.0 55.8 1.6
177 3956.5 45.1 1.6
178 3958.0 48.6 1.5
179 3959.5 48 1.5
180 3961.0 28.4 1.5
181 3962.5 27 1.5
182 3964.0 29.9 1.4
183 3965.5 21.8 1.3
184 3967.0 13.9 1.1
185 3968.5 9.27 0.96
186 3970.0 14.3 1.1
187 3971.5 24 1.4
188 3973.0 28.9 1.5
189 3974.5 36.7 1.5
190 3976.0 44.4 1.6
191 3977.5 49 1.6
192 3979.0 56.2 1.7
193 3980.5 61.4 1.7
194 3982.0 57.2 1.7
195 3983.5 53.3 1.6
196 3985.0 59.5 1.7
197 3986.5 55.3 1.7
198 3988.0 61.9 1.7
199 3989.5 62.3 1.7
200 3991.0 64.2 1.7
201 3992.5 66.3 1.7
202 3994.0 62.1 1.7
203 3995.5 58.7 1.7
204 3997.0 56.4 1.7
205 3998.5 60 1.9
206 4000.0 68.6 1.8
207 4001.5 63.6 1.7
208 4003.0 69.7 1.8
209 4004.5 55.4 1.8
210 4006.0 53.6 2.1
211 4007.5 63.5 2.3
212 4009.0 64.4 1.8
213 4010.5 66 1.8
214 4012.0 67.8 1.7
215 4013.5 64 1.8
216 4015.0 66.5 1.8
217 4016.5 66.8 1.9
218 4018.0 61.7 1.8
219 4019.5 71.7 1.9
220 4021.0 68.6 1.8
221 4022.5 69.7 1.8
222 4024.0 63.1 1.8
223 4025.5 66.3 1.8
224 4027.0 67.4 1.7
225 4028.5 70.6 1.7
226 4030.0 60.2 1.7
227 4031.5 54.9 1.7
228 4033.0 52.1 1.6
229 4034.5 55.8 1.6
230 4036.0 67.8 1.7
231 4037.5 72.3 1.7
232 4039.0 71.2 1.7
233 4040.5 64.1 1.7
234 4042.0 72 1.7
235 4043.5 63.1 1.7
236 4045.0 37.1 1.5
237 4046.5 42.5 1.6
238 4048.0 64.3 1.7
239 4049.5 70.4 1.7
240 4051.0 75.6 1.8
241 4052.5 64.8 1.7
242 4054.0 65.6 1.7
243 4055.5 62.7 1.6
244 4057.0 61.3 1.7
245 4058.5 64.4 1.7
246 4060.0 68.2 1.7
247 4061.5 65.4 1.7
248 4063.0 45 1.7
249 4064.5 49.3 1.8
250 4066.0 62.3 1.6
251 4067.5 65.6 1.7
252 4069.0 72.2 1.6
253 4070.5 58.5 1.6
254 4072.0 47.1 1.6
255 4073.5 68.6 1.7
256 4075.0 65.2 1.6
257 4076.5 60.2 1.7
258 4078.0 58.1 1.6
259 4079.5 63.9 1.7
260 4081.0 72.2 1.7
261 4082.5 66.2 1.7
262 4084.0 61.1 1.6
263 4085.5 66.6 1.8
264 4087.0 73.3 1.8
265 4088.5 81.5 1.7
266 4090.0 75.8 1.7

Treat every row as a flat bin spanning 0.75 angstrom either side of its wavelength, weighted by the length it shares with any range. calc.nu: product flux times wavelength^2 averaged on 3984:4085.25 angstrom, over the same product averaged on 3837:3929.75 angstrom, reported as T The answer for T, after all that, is 1.7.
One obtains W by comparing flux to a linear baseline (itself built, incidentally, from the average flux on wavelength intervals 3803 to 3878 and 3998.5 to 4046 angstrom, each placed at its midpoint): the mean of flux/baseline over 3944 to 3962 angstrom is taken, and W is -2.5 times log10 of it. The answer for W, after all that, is 0.17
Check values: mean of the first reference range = 35.9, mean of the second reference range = 63.7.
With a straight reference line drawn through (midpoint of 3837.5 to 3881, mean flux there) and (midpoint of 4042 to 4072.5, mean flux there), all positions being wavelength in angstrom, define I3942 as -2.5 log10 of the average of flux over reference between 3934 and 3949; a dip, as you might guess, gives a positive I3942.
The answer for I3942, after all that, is 0.48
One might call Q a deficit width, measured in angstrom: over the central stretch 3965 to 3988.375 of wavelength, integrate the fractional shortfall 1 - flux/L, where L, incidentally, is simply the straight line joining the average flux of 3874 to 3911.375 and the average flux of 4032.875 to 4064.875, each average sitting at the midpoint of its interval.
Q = 5.6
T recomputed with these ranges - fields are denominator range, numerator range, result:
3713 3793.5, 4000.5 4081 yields 1.78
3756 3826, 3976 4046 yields 1.58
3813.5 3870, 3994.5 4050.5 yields 2.10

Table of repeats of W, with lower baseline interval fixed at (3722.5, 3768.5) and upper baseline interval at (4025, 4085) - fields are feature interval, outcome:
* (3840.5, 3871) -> 0.13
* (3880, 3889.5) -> 0.29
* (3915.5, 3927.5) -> 0.26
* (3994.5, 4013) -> -0.08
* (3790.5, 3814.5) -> -0.16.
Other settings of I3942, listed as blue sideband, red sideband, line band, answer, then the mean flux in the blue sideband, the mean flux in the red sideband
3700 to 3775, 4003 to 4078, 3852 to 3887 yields 0.30 mag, 38.7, 62.8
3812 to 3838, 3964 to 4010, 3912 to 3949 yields 0.25 mag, 26.8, 50.3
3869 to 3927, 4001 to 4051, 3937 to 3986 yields 0.33 mag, 41.9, 63.5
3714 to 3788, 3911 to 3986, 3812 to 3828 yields 0.31 mag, 40.4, 37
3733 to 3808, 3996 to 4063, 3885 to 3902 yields 0.22 mag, 41.9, 63.4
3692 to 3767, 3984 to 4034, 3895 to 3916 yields 0.16 mag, 39.1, 63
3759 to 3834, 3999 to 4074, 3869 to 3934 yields 0.29 mag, 41.8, 63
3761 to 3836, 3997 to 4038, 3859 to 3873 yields 0.27 mag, 41.5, 64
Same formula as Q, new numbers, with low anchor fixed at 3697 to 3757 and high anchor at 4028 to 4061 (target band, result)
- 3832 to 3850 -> 5.7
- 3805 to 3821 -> 1.3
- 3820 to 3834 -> 6.9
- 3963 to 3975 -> 7.3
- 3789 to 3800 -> 0.7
